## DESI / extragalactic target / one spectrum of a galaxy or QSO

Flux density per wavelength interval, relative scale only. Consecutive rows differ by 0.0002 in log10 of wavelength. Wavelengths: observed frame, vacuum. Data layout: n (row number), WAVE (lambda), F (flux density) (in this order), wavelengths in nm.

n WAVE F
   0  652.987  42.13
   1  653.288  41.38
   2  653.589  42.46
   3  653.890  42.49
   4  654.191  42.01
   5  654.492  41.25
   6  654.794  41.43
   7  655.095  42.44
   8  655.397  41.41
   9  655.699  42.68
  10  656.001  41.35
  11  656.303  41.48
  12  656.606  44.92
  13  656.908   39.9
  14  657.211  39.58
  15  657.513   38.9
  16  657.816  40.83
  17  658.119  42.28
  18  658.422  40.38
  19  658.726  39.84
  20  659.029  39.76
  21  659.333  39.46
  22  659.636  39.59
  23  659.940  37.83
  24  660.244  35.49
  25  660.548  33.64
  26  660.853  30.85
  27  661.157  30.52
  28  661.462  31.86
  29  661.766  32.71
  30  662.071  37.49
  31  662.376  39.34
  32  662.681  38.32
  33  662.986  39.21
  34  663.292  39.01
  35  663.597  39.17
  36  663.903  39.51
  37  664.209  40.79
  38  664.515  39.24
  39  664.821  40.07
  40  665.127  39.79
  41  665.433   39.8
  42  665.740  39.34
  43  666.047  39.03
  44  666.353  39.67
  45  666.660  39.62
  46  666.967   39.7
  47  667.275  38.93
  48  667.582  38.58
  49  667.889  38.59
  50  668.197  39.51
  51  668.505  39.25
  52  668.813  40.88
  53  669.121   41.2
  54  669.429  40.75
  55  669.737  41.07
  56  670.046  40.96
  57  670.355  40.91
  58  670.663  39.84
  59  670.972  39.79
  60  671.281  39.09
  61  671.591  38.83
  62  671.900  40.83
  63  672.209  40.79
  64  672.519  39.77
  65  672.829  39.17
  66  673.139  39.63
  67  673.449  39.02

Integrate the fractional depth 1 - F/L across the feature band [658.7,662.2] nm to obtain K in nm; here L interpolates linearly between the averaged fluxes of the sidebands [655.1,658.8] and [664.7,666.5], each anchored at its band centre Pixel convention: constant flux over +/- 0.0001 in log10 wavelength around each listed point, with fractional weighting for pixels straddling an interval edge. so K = 0.43 nm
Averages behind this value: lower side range 41.2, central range 35.6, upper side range 39.6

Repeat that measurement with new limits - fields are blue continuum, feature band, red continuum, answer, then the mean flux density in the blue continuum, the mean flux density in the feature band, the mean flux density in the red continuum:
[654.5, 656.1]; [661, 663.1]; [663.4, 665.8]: 0.246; 41.8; 35.6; 39.7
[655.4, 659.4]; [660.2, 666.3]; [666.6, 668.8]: 0.399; 40.9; 37.3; 39.3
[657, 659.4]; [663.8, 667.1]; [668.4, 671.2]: 0.056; 40.1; 39.7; 40.5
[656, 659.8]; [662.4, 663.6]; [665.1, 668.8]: 0.029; 40.6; 39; 39.4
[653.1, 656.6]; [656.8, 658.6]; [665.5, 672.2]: 0.053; 42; 40.3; 39.8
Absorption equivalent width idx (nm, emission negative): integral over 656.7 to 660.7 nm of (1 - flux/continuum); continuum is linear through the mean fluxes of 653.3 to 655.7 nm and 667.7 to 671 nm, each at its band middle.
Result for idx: 0.23 nm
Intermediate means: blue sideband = 41.9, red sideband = 40.3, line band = 39.1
